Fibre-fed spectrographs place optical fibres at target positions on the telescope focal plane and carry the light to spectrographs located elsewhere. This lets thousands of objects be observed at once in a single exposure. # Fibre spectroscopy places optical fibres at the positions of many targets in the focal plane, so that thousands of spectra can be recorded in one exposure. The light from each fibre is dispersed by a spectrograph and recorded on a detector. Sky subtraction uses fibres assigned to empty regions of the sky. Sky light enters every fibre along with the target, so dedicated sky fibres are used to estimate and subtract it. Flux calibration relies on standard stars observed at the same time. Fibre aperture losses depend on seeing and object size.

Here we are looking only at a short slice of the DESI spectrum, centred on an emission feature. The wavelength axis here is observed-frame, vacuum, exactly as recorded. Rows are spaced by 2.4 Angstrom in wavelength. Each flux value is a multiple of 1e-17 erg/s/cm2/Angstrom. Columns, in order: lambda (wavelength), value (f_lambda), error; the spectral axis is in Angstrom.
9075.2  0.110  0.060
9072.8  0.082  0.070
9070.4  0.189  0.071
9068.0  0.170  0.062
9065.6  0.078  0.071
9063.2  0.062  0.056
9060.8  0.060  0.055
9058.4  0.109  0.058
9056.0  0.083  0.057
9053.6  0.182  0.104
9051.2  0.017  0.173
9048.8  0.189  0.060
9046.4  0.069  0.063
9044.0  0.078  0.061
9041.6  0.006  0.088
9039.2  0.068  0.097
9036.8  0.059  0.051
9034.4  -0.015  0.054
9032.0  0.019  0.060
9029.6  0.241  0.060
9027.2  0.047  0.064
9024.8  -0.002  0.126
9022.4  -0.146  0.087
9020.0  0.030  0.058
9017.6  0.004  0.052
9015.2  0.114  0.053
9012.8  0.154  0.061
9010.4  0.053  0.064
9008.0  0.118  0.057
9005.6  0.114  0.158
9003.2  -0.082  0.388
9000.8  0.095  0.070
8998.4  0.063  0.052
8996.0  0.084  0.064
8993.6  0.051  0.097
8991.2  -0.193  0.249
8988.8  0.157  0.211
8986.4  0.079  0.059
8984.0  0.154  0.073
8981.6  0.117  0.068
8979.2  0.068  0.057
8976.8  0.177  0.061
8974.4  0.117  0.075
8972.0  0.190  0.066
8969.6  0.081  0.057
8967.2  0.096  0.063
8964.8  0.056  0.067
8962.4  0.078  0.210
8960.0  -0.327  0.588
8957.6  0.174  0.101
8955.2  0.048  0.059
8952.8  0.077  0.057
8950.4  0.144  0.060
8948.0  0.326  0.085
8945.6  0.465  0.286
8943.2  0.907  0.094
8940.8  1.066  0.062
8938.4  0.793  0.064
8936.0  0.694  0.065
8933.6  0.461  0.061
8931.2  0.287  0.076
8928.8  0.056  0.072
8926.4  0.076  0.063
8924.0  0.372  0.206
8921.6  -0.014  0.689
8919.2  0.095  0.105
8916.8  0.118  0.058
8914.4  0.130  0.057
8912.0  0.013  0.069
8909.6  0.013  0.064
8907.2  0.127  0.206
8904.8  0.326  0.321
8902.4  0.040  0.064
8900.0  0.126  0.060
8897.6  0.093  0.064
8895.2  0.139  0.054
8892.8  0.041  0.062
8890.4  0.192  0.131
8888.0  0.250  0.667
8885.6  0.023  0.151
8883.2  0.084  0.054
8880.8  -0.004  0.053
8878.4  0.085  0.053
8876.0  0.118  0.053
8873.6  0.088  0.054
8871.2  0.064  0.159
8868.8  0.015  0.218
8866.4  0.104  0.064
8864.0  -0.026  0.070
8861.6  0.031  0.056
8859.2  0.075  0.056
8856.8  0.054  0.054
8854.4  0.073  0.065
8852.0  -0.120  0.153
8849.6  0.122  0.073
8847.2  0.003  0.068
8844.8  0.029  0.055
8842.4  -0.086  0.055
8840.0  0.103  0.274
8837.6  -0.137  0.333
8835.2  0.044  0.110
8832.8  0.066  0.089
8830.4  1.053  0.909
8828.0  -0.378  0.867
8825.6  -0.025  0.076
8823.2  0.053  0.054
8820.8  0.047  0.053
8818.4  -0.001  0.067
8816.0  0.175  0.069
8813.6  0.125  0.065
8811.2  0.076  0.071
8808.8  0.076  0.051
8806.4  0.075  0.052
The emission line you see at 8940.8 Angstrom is [O II] 3727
